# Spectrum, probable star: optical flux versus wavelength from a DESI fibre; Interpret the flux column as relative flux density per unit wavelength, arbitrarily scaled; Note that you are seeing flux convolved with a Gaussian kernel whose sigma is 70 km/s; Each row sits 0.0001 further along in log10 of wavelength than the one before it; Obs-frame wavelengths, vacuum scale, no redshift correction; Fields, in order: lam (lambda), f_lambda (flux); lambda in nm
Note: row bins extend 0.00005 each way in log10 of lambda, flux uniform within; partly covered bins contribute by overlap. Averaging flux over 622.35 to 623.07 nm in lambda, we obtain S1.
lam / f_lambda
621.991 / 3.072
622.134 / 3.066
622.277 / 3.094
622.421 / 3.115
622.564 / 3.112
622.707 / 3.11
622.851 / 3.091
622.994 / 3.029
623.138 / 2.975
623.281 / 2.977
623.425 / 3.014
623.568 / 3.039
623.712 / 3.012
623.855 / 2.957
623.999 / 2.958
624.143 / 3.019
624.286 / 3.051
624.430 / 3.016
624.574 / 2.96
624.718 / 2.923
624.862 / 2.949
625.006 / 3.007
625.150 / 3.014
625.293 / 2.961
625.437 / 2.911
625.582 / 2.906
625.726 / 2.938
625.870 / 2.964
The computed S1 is 3.09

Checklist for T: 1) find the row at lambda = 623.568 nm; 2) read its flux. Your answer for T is 3.039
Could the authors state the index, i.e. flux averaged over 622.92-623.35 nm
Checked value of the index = 3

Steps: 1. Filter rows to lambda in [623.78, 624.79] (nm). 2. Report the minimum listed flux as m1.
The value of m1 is 2.923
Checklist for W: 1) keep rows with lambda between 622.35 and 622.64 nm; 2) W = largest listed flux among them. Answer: 3.115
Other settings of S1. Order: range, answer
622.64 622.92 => 3.09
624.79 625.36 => 2.99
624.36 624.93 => 2.96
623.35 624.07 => 3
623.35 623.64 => 3.02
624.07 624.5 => 3.03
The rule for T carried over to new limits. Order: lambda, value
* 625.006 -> 3.007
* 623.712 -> 3.012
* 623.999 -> 2.958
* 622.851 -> 3.091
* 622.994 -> 3.029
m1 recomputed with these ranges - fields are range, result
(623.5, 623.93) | 2.957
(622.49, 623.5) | 2.975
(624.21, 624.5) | 3.016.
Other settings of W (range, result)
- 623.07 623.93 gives 3.039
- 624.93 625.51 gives 3.014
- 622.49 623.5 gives 3.112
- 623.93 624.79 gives 3.051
